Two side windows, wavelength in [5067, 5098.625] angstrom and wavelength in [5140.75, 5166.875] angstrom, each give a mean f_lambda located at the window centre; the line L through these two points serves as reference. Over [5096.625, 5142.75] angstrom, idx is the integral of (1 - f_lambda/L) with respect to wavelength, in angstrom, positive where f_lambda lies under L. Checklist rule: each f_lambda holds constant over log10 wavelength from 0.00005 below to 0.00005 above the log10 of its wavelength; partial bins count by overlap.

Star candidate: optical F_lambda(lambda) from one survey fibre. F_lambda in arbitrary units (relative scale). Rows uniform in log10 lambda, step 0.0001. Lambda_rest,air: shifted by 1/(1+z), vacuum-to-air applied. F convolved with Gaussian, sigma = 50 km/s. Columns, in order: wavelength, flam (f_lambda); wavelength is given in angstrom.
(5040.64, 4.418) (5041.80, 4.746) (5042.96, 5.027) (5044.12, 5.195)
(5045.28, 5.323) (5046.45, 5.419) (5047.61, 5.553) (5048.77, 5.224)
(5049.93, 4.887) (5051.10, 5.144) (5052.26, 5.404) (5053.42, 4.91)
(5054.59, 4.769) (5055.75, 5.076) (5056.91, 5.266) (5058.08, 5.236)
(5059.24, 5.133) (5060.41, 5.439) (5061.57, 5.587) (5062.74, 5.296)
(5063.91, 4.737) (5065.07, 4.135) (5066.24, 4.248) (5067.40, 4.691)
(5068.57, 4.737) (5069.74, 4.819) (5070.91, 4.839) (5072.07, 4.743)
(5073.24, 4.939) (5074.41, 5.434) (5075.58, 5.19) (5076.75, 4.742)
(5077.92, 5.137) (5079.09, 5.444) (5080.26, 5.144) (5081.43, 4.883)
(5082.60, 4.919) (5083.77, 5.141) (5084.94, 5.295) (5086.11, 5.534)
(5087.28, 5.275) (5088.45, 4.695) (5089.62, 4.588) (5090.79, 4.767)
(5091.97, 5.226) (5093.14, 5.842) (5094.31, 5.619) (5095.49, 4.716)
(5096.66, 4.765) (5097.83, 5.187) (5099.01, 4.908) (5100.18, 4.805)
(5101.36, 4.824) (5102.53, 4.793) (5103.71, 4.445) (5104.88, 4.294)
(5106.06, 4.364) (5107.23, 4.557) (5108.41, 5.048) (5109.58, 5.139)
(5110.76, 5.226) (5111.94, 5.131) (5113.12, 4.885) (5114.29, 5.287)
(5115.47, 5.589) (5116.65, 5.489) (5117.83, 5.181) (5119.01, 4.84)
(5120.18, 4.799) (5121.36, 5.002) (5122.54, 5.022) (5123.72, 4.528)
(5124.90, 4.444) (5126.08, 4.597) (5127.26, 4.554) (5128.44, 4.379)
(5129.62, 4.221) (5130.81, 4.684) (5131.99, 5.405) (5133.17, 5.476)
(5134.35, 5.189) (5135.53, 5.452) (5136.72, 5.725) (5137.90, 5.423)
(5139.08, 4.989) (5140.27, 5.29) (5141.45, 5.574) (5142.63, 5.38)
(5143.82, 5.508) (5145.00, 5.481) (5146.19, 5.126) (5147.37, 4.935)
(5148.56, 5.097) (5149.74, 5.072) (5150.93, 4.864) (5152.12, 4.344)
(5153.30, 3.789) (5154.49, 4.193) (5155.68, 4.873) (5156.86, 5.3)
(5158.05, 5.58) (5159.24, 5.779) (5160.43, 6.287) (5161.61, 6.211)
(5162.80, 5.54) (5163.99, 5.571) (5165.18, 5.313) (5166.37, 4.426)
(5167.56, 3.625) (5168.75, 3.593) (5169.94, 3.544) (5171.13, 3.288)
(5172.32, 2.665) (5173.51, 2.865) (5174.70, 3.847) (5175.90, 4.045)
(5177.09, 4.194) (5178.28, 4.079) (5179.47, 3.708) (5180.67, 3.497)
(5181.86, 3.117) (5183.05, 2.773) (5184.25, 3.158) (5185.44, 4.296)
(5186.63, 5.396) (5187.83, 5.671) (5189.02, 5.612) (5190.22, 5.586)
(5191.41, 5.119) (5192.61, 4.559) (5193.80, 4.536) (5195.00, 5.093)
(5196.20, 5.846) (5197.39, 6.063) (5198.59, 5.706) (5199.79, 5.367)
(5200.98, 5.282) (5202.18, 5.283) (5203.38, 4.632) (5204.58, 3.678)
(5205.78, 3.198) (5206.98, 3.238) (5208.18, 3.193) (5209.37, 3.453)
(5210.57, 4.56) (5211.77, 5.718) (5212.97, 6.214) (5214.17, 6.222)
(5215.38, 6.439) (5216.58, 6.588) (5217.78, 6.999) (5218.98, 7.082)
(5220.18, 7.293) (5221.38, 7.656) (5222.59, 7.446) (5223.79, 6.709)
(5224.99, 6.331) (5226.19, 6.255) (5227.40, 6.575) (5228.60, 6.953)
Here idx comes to 1.40 angstrom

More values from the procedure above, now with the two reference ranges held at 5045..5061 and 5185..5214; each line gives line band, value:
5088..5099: 0.16 angstrom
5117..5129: 0.74 angstrom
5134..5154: -0.42 angstrom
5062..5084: 1.07 angstrom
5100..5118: 0.52 angstrom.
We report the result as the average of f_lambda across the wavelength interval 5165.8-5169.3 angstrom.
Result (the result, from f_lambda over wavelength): 3.88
